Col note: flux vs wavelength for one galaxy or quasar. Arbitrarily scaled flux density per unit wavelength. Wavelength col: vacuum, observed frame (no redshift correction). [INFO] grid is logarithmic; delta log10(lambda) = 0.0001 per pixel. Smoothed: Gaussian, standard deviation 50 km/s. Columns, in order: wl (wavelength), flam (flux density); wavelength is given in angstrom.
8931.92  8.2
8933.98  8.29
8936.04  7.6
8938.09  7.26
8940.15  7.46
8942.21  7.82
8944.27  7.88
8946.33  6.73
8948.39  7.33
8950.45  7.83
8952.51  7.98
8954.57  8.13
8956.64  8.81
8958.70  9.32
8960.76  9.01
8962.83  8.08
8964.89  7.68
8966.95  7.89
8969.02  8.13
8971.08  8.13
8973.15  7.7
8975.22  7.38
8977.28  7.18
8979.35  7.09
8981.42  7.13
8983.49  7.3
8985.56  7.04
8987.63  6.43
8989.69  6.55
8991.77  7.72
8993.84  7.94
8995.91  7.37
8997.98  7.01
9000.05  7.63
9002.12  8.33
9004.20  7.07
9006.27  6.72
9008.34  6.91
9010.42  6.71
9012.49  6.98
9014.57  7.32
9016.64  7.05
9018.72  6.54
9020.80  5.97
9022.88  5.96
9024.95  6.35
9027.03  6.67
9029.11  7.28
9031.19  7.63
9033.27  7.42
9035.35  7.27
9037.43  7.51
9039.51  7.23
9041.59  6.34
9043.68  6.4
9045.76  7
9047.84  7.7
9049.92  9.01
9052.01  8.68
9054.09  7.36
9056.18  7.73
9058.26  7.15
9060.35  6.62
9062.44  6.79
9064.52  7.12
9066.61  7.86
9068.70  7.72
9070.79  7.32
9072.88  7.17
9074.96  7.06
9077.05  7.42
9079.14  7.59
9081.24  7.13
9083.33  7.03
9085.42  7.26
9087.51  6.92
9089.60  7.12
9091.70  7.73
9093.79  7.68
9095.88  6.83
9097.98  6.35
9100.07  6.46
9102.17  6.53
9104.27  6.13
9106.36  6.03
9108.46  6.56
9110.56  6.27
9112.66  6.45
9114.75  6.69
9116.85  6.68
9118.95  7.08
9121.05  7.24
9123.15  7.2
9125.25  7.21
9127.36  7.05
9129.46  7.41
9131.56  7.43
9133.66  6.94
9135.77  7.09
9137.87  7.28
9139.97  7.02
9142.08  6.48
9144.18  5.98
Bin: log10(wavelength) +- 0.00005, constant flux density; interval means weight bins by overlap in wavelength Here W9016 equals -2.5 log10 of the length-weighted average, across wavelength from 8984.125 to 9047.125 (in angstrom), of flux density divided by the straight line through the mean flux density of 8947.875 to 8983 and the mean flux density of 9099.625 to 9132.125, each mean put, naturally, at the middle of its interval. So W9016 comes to 0.078 mag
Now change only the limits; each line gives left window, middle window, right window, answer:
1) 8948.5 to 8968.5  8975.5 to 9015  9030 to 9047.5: 0.080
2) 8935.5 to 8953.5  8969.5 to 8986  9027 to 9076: 0.012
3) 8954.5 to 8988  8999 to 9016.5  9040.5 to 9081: 0.062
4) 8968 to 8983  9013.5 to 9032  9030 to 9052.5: 0.111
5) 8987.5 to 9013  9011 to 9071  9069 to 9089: 0.009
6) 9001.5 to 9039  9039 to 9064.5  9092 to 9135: -0.062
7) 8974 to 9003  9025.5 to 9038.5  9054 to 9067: -0.004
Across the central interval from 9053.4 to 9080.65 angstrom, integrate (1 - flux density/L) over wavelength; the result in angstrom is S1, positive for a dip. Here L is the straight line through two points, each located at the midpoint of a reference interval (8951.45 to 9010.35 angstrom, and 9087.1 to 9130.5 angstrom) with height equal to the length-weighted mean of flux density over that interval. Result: -0.8 angstrom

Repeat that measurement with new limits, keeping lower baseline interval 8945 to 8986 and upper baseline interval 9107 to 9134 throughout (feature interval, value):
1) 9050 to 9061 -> -0.6 angstrom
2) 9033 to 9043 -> 0.4 angstrom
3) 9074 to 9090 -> -0.1 angstrom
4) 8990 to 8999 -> 0.2 angstrom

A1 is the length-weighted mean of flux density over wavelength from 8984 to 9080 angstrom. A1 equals 7.19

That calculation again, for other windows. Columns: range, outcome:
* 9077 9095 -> 7.31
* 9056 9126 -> 6.99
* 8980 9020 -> 7.14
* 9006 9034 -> 6.82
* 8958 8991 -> 7.61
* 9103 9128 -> 6.71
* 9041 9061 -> 7.44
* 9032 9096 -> 7.34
